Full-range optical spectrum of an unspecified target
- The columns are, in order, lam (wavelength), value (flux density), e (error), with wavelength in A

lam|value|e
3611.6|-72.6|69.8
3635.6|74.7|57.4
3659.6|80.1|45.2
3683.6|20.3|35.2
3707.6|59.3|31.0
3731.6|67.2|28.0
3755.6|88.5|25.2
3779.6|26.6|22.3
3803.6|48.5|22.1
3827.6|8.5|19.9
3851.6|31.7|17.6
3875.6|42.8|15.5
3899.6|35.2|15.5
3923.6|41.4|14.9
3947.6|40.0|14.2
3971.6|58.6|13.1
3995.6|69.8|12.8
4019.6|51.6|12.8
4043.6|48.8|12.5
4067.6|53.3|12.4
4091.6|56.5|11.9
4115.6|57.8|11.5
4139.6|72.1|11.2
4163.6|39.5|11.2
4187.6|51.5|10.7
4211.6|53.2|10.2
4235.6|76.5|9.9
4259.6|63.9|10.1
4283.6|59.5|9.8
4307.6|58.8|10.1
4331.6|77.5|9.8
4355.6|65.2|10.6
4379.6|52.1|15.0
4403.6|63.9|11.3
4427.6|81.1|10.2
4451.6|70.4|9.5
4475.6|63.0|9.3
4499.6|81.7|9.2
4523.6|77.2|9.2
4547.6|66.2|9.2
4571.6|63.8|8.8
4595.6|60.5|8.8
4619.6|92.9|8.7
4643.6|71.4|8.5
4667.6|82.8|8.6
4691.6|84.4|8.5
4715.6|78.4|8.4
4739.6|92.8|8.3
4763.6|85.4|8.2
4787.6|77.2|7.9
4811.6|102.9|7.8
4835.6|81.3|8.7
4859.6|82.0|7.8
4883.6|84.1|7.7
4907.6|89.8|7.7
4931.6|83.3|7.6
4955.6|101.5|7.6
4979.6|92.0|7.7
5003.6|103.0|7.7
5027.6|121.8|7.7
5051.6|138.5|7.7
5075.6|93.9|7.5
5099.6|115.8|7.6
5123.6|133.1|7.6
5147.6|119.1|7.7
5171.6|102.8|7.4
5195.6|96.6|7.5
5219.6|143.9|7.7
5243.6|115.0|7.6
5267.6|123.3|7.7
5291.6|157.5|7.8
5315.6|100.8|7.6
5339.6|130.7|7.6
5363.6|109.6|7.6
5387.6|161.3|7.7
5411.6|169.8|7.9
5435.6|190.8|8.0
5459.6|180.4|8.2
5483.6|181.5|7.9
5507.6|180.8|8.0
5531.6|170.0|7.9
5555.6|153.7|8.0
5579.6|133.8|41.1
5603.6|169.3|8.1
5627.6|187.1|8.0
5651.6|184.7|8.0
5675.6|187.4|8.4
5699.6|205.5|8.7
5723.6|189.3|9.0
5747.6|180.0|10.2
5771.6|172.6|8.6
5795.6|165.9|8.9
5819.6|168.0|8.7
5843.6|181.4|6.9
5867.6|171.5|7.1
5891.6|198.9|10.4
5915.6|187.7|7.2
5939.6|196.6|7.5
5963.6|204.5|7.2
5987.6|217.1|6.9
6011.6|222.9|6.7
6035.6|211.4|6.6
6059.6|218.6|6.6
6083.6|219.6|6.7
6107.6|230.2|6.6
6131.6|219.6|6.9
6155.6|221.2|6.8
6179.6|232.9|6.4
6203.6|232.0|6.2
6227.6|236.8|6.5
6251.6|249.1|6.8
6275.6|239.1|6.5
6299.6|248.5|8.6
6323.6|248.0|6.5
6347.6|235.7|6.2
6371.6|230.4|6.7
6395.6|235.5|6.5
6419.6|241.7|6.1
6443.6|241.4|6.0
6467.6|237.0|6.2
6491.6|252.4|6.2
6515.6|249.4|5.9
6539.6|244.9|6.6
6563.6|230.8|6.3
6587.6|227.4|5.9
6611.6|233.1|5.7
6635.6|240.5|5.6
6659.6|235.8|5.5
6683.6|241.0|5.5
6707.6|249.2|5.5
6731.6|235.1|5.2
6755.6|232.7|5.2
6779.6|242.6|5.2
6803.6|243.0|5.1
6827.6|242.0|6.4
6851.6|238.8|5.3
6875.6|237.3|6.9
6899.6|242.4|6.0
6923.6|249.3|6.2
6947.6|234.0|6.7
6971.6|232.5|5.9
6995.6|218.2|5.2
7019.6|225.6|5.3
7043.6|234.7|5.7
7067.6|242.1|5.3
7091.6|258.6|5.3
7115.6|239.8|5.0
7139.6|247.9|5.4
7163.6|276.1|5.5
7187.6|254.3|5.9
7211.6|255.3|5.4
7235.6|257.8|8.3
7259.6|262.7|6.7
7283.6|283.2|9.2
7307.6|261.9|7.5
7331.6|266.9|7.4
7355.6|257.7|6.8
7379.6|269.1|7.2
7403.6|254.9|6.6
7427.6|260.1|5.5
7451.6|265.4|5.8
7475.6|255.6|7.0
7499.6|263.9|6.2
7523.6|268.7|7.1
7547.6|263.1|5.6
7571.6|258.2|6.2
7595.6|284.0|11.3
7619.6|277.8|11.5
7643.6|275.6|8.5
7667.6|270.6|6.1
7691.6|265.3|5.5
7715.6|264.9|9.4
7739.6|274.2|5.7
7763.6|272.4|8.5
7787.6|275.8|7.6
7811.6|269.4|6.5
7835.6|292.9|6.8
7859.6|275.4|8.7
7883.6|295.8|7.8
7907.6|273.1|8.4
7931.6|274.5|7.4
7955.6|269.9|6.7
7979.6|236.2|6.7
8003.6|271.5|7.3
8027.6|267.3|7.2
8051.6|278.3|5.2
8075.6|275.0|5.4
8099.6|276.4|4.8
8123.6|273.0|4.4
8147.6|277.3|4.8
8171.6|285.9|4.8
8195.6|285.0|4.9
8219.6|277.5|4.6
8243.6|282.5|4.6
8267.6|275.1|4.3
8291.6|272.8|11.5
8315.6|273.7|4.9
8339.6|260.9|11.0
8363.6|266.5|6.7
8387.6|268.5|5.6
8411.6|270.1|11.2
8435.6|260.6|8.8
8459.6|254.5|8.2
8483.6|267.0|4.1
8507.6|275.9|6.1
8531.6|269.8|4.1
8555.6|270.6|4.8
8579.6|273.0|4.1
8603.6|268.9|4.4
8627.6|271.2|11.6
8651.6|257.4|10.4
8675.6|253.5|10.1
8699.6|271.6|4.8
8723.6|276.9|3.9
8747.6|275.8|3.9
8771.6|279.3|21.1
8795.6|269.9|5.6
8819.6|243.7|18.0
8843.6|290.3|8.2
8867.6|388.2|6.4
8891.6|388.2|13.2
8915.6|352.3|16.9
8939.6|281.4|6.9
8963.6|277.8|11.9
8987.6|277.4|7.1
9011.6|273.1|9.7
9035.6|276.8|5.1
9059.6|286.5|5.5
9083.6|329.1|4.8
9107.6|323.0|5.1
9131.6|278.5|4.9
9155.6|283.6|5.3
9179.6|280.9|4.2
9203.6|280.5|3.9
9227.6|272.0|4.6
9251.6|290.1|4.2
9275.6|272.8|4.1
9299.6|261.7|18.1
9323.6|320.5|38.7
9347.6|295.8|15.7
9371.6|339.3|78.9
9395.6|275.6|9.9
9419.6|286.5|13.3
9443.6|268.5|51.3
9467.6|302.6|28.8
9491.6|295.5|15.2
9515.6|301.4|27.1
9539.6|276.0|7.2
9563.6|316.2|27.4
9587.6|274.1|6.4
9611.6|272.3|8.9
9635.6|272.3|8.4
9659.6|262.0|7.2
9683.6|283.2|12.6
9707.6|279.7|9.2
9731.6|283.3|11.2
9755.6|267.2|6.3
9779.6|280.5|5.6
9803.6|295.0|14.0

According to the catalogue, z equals 0.353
